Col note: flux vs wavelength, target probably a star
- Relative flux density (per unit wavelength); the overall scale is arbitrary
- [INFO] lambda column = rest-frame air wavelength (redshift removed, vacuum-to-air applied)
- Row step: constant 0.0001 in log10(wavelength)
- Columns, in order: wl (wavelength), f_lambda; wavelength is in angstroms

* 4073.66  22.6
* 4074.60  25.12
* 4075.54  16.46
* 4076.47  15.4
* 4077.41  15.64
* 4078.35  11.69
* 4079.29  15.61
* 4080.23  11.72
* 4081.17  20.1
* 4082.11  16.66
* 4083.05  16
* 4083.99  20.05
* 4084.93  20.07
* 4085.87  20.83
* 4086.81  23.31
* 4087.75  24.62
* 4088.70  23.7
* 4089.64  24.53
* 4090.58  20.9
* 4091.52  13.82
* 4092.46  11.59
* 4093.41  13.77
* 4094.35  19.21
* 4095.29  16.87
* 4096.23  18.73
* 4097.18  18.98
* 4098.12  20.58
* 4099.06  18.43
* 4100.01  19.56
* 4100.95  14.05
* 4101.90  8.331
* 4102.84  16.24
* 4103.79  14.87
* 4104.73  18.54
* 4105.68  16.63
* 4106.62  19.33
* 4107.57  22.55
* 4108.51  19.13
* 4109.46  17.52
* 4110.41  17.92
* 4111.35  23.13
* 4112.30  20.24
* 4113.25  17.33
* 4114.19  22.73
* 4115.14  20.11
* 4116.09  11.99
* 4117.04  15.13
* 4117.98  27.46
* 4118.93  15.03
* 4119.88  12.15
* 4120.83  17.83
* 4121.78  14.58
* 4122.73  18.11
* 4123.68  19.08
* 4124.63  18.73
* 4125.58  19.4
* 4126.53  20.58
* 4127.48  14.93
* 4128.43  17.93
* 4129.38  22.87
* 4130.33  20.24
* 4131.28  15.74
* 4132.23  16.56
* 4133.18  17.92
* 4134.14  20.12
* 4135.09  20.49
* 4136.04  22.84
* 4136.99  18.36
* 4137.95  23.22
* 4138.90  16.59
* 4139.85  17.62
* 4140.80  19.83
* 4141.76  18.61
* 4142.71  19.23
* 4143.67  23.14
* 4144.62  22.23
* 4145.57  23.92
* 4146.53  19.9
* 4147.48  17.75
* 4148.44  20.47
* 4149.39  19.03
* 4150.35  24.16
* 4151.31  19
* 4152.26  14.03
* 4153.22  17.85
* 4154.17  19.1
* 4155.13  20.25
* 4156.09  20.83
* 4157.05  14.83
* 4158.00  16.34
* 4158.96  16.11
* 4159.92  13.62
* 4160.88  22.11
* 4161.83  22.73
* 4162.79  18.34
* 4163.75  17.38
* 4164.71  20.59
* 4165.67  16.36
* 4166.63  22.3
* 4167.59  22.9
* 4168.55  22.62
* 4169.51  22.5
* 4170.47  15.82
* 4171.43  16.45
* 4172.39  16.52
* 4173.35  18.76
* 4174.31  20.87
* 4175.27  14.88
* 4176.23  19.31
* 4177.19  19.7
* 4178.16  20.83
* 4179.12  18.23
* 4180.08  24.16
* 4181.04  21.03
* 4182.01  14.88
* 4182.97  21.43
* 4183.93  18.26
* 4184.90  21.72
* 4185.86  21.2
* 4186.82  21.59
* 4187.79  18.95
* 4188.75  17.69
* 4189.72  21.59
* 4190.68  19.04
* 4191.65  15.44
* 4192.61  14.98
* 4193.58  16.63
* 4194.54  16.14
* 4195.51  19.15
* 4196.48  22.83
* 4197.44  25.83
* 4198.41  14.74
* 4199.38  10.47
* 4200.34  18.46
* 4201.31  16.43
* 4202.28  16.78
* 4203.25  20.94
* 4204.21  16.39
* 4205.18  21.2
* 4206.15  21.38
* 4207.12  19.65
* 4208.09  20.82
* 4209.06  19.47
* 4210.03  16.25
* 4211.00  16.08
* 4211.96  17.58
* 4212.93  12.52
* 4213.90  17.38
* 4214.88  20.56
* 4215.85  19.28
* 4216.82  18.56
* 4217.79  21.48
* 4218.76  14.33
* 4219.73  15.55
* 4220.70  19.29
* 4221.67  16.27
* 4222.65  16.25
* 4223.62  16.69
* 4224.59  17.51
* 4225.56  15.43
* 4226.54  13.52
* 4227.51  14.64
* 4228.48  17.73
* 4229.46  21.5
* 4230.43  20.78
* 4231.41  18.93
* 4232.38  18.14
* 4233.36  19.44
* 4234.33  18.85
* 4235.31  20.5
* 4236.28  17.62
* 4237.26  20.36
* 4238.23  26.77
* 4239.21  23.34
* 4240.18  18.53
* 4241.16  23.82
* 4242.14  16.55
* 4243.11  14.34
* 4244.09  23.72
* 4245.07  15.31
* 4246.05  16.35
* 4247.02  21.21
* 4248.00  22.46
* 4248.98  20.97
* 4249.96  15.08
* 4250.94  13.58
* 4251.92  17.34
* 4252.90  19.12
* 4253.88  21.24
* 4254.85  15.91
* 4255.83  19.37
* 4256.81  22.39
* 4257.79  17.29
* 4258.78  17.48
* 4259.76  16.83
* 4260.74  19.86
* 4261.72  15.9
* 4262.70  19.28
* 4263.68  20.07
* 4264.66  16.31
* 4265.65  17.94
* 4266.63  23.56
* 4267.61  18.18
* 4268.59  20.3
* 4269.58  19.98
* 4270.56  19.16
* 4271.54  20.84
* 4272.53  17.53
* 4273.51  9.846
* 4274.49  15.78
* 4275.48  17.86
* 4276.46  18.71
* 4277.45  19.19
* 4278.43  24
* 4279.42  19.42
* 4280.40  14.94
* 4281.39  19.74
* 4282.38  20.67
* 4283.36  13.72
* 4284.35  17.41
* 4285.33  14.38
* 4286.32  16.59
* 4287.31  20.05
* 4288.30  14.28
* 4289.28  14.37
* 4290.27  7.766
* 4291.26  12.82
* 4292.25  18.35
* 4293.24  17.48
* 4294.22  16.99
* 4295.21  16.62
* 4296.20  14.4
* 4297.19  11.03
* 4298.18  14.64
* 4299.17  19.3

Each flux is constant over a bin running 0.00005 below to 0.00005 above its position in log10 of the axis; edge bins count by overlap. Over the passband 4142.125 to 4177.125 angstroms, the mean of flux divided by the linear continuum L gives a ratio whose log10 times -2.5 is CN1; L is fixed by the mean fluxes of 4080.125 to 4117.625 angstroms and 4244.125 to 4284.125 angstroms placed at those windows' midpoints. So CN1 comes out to -0.05 mag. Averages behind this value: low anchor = 18.3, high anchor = 18.4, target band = 19.2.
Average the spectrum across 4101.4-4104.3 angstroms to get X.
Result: 13.2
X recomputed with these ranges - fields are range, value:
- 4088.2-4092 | 20.7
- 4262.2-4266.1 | 18.4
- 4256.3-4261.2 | 18.7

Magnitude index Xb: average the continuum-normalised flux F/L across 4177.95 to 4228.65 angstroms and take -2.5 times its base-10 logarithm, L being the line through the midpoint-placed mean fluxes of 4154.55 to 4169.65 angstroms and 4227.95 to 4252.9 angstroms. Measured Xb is 0.06 mag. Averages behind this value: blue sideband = 19.3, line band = 18.2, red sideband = 19.3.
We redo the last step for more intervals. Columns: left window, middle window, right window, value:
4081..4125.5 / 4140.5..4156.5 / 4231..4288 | -0.09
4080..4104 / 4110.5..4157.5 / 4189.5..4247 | -0.05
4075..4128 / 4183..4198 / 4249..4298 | -0.11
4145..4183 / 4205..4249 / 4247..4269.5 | 0.01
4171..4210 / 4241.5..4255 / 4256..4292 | -0.01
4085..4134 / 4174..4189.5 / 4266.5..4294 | -0.10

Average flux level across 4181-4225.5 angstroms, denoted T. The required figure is 18.2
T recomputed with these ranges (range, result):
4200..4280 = 18.5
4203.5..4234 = 17.9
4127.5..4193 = 19.3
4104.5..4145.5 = 19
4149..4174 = 18.9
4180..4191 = 20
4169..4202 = 18.7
